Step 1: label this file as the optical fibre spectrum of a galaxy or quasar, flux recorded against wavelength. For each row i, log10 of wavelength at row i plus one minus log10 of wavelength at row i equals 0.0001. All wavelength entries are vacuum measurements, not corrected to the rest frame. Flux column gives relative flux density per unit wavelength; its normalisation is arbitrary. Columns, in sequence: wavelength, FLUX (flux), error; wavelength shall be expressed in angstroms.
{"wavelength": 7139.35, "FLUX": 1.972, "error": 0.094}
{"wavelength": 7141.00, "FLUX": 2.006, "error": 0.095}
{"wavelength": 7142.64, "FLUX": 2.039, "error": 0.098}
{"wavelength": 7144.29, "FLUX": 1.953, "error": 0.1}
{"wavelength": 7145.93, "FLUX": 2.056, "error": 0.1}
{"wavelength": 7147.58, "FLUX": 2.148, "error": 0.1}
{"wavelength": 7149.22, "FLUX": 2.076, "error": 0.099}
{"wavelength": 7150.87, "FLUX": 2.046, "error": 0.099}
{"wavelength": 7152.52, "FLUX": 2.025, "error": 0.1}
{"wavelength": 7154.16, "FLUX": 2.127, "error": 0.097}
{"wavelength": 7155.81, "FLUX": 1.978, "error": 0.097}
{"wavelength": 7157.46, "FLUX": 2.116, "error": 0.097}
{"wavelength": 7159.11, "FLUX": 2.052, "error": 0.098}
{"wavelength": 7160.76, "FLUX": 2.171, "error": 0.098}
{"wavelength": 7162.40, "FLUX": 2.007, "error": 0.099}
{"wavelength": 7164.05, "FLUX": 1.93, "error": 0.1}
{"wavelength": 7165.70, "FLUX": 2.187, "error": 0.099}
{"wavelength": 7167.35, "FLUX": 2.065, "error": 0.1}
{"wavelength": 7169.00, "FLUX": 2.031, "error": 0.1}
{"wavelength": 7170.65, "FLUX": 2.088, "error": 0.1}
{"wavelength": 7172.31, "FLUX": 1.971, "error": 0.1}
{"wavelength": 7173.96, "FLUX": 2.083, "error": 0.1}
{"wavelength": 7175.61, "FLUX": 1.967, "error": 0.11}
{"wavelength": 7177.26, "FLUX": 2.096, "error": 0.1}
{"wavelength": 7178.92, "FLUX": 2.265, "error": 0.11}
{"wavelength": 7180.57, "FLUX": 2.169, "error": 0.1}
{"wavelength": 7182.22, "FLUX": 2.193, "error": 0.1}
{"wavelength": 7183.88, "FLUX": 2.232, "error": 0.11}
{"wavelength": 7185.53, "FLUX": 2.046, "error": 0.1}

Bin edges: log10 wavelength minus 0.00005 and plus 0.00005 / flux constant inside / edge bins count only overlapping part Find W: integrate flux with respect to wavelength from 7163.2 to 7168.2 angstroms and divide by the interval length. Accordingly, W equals 2.06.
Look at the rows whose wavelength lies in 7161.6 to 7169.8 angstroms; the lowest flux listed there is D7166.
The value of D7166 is 1.93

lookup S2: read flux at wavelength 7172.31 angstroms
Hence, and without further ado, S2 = 1.971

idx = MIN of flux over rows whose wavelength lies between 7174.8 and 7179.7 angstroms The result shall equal 1.967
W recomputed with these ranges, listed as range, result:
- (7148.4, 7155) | 2.07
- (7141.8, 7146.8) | 2.02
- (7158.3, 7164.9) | 2.04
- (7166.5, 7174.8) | 2.05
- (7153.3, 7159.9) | 2.07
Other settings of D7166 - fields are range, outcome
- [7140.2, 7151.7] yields 1.953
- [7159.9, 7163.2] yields 2.007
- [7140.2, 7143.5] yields 2.006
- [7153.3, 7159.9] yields 1.978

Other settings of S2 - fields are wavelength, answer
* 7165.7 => 2.187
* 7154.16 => 2.127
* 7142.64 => 2.039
